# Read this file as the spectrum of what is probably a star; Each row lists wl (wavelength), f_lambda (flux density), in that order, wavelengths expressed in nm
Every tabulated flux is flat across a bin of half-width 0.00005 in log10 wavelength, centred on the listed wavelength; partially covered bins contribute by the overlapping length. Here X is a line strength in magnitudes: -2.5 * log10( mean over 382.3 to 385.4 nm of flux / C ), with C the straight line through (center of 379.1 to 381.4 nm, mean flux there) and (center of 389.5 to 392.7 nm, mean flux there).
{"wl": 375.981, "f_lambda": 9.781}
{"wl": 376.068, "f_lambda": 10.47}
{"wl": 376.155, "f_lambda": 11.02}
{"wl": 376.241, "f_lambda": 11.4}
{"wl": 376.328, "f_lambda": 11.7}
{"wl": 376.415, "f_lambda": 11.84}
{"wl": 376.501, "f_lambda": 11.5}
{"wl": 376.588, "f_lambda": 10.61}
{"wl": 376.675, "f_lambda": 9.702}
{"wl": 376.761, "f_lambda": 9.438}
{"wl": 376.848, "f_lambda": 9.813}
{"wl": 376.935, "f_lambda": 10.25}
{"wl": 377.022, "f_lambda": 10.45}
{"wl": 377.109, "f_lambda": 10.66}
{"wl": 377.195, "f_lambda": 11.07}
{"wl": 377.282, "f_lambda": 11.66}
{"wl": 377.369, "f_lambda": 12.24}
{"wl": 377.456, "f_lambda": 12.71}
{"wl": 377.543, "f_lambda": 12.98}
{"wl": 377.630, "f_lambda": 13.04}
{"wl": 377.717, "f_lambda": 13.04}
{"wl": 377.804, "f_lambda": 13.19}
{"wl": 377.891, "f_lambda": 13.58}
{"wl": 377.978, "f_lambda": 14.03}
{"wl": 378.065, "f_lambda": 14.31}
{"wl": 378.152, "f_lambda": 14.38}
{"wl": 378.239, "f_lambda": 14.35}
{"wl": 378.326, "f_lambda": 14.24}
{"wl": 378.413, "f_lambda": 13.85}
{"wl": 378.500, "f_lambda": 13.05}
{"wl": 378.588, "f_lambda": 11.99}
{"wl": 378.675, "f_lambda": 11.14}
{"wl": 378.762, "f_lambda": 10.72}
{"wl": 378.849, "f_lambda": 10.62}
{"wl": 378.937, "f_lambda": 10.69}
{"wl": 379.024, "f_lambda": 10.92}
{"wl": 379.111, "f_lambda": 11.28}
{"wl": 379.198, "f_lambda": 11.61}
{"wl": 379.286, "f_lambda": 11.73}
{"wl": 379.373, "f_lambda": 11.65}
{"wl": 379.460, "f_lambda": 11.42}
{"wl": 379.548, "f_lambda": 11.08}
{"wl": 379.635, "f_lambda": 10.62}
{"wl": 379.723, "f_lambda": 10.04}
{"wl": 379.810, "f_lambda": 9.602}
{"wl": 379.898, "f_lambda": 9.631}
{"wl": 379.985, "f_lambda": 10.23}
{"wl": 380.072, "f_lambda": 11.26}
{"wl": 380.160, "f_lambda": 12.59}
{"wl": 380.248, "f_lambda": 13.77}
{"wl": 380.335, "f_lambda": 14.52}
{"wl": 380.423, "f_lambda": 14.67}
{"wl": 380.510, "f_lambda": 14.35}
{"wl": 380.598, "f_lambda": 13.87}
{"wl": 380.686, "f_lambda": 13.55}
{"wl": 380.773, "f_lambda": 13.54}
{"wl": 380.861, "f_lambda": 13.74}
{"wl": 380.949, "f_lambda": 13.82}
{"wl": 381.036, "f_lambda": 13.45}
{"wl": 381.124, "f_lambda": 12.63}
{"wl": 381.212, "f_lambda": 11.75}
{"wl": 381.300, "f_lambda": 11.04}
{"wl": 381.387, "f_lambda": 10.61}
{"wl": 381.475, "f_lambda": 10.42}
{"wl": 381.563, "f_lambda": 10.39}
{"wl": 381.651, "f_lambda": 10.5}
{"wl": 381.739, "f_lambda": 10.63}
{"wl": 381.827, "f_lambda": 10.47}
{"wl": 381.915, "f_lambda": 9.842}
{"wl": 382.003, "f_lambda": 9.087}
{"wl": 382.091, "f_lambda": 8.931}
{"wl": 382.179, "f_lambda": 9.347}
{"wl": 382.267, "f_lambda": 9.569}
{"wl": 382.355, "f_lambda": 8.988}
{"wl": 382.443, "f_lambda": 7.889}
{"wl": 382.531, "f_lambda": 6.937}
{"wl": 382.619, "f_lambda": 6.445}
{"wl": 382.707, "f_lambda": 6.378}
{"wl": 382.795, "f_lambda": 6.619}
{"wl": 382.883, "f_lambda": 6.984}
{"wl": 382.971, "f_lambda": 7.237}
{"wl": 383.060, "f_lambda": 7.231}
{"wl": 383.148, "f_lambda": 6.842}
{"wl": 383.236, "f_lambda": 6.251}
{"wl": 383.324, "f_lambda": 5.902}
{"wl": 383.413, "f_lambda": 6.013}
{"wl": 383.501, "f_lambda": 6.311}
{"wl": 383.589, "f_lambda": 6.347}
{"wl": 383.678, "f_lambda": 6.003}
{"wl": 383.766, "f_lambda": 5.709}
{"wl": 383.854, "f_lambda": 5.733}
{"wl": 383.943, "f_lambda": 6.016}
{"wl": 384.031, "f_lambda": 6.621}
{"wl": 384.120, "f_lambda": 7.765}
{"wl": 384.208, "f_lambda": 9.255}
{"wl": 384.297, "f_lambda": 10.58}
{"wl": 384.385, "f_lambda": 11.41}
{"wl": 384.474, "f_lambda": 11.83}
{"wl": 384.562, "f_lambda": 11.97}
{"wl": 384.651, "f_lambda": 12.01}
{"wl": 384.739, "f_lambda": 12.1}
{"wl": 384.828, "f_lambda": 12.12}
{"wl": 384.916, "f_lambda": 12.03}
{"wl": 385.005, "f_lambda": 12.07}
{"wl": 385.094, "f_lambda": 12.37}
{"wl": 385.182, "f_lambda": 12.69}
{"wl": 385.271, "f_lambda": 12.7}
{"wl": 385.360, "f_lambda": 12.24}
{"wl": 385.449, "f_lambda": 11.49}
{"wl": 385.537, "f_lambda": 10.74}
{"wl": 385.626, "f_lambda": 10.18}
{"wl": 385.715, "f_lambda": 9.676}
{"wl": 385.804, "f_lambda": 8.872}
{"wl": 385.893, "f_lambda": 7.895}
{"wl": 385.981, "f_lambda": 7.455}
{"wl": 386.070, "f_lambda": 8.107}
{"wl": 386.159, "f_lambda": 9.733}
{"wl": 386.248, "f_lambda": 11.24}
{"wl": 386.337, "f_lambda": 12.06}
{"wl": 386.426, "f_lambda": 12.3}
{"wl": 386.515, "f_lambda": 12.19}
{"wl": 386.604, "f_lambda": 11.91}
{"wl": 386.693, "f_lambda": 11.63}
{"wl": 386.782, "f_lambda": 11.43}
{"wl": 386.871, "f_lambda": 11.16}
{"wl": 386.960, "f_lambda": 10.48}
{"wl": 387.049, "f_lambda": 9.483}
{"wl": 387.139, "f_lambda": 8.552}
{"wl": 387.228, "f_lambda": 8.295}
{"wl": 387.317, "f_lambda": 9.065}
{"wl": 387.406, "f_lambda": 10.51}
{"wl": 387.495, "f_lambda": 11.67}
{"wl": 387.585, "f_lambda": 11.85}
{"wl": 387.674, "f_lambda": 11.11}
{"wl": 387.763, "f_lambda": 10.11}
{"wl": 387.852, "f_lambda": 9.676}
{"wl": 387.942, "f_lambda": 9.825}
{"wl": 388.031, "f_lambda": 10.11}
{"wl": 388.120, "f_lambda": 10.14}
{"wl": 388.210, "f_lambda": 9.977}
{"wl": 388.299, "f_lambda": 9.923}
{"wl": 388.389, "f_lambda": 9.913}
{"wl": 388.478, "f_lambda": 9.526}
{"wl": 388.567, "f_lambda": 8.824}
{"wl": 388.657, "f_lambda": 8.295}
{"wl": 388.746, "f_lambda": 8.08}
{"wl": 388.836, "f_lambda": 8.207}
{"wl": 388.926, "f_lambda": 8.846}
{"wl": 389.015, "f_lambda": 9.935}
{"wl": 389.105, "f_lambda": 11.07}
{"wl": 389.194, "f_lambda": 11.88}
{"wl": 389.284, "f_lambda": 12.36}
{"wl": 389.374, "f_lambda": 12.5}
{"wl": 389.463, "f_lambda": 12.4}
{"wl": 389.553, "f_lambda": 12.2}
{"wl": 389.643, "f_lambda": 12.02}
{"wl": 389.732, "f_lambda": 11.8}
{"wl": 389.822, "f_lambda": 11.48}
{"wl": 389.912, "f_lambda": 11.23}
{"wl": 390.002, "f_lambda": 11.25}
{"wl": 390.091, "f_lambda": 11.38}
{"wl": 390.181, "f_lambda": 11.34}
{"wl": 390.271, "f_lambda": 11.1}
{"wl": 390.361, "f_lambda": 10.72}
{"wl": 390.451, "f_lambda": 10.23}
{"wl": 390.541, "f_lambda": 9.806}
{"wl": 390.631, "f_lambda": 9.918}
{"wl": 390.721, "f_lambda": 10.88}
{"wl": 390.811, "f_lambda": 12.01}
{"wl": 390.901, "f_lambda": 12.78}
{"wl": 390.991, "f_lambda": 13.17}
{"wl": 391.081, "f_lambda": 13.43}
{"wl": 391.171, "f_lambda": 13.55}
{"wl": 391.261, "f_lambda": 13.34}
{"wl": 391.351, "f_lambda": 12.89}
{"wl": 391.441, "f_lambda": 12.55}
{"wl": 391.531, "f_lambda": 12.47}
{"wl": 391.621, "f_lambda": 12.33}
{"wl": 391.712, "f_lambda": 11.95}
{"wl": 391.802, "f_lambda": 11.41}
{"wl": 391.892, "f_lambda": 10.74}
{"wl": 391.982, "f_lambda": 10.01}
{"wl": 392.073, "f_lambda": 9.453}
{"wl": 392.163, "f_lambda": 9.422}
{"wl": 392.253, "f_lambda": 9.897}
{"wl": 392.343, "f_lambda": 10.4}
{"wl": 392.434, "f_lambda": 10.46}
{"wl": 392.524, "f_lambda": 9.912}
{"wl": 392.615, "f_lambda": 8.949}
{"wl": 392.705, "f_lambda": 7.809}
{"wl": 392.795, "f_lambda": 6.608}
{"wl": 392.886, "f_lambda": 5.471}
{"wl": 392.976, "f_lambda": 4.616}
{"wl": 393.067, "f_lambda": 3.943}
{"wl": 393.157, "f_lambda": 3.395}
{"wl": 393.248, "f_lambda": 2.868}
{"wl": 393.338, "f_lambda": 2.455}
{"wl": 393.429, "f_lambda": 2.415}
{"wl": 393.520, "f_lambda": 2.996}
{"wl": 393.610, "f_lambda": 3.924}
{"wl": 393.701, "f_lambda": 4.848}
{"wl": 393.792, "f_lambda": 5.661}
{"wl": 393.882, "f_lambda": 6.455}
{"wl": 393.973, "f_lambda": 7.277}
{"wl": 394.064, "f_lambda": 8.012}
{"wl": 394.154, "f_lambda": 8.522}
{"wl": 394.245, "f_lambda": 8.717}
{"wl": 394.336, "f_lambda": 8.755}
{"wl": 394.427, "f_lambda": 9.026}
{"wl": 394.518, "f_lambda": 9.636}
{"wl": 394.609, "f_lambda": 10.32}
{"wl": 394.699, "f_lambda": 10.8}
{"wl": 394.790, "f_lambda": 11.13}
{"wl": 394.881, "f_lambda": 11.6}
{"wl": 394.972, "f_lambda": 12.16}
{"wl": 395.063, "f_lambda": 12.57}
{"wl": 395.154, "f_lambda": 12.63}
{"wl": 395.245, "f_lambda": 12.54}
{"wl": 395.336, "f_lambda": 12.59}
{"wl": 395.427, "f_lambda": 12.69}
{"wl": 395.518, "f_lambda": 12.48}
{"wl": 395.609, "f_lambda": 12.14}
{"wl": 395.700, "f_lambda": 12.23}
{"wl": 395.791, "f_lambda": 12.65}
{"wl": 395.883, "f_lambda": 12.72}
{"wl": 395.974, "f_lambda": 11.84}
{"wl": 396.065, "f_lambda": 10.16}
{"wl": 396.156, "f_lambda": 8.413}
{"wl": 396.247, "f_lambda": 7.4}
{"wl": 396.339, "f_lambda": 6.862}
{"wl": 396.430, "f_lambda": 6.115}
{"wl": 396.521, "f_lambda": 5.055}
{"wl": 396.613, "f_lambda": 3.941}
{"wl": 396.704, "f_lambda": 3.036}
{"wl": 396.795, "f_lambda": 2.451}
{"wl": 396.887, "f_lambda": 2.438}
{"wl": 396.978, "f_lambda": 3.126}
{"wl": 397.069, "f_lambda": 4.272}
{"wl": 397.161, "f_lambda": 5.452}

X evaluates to 0.33 mag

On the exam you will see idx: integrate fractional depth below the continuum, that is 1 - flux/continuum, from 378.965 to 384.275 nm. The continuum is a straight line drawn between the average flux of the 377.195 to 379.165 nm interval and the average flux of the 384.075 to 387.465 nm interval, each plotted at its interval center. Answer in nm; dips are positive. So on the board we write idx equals 0.91 nm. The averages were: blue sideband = 12.6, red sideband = 10.7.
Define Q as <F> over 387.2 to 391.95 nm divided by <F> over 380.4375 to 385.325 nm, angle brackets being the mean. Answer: 1.13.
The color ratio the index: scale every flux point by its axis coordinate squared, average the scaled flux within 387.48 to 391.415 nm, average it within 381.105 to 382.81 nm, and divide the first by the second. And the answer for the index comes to 1.21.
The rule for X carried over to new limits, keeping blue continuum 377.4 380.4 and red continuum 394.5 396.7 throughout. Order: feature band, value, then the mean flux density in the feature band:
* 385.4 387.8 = 0.098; 10.3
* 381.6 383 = 0.355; 8.51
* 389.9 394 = 0.181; 9.11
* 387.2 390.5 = 0.055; 10.5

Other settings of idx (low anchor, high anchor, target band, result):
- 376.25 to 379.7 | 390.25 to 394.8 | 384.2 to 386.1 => -0.09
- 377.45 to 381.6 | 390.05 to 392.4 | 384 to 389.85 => 0.58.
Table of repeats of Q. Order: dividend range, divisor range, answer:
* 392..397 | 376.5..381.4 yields 0.67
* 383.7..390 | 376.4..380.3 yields 0.88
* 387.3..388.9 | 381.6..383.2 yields 1.18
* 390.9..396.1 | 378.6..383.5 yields 0.92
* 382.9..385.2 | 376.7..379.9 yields 0.74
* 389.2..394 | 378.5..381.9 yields 0.81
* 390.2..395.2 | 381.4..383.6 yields 1.14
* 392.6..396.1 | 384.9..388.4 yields 0.81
